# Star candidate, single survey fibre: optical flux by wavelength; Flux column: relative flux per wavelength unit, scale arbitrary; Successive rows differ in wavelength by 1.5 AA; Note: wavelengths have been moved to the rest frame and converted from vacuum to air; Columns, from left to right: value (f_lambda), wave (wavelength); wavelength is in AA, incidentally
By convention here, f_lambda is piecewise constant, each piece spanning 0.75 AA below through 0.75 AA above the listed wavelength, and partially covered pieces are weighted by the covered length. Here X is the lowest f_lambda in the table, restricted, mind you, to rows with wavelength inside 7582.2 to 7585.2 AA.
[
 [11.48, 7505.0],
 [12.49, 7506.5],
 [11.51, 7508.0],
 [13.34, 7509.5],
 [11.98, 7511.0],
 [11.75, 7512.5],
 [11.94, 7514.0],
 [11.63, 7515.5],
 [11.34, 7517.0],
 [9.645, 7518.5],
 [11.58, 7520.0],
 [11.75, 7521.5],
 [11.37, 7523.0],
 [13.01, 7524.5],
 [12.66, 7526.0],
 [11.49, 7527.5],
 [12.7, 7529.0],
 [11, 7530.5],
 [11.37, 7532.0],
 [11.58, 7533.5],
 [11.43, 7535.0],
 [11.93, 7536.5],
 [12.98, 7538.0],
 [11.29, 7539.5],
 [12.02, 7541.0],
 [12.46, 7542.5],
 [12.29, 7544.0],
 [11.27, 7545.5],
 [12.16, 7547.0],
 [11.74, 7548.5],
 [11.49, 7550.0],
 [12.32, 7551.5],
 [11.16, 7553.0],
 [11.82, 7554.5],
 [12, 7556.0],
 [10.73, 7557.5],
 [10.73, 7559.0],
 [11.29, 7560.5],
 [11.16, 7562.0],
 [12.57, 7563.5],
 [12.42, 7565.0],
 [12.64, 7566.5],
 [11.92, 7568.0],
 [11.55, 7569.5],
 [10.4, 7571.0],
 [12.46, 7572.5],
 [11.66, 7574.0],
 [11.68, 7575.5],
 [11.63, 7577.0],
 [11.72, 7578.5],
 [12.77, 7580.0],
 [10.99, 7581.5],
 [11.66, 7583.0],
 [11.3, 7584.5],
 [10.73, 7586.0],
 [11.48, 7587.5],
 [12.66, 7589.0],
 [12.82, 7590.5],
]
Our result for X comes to 11.3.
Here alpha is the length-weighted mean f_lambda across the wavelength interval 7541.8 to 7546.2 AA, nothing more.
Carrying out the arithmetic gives 12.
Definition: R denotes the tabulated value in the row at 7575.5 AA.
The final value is 11.68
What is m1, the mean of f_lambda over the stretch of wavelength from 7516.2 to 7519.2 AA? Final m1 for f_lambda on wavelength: 10.5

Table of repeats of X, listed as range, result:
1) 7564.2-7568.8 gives 11.92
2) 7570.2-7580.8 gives 10.4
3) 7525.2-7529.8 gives 11.49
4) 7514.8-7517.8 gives 11.34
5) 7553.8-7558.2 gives 10.73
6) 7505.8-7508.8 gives 11.51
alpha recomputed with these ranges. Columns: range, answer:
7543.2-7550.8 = 11.8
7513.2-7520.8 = 11.2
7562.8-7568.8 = 12.4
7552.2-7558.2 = 11.4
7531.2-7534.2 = 11.5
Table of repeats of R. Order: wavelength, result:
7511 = 11.98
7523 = 11.37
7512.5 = 11.75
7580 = 12.77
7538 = 12.98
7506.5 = 12.49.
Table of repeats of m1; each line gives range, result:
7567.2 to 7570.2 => 11.8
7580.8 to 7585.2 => 11.3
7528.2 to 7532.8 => 11.7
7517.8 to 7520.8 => 10.6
